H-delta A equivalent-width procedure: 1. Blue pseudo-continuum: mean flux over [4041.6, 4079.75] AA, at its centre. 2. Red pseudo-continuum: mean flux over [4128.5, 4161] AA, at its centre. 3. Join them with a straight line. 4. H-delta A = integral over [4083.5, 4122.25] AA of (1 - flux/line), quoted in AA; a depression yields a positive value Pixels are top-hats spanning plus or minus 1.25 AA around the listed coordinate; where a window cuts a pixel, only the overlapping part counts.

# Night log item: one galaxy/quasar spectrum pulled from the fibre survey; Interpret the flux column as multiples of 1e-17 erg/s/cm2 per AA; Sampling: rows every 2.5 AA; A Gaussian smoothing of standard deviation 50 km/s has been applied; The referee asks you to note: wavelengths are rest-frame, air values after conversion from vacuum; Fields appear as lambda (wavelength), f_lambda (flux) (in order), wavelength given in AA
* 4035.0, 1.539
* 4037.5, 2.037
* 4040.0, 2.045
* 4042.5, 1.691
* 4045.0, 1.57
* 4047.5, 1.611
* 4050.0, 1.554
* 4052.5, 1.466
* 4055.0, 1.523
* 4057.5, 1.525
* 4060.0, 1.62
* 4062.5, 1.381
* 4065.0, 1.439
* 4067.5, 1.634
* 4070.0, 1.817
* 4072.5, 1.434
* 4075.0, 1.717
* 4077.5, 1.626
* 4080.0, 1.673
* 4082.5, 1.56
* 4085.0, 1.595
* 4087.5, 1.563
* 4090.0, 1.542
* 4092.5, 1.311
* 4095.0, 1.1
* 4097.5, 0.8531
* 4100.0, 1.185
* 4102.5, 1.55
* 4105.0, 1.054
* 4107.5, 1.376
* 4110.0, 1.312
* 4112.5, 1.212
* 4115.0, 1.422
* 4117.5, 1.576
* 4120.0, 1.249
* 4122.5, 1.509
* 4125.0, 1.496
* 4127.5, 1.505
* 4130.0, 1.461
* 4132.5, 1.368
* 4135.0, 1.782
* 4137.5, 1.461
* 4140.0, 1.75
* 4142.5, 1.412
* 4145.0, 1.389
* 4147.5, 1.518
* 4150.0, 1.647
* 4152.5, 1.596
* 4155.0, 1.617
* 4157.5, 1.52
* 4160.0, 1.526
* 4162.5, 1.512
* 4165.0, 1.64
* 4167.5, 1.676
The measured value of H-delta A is 5.6 AA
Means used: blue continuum 1.58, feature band 1.33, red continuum 1.54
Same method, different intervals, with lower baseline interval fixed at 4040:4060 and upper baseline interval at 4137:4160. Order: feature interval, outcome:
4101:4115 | 2.3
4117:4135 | 1.0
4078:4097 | 1.4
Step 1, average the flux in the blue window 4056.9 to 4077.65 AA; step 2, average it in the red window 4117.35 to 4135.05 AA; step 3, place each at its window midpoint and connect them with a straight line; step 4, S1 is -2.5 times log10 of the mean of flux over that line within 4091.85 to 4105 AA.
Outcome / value 0.27 mag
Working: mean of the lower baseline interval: 1.58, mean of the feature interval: 1.18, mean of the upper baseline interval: 1.47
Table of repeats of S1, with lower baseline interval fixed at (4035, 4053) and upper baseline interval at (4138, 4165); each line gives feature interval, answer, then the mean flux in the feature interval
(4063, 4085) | 0.04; 1.6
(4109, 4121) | 0.18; 1.36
